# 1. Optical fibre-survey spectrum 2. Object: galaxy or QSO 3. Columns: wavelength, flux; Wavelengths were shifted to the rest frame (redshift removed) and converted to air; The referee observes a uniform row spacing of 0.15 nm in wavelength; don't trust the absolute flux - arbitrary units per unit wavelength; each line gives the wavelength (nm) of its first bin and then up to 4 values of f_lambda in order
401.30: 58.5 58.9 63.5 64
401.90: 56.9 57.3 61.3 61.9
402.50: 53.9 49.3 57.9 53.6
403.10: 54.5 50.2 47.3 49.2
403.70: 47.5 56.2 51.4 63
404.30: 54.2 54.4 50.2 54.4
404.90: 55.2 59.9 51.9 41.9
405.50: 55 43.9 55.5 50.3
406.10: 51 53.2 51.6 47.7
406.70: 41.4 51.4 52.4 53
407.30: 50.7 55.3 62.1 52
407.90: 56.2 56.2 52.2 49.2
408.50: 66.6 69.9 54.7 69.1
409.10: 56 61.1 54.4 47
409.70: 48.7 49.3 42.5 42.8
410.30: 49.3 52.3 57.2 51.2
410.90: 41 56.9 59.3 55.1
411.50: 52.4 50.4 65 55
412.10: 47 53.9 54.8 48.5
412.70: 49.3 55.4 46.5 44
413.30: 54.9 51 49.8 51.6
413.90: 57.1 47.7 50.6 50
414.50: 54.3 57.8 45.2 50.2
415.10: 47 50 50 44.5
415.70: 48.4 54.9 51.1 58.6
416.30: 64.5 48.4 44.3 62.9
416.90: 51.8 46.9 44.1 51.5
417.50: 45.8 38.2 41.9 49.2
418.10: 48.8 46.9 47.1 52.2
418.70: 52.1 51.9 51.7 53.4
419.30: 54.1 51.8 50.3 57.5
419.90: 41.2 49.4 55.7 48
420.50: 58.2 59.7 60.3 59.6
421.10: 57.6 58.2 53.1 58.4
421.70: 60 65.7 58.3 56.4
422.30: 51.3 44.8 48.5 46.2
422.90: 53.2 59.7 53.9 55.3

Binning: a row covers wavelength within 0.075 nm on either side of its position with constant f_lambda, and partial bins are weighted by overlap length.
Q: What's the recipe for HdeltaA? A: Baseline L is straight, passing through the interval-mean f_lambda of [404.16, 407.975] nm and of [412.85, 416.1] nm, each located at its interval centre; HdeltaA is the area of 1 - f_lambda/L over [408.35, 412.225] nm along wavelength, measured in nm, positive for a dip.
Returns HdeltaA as -0.20 nm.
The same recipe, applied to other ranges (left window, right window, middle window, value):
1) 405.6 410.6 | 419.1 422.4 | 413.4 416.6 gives 0.17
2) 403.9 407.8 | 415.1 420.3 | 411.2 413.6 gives -0.05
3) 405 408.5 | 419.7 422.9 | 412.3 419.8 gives 0.44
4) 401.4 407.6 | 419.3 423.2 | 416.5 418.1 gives 0.19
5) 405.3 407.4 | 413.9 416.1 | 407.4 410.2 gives -0.28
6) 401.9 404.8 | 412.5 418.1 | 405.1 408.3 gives 0.08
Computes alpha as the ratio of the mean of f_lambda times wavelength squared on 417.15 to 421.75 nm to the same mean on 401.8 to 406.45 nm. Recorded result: 1.05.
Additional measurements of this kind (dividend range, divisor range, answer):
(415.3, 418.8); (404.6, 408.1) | 1.00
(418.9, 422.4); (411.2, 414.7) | 1.09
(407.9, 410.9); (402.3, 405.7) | 1.05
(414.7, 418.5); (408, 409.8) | 0.90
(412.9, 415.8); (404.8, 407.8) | 1.01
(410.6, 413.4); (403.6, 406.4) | 1.03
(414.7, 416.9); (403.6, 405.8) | 1.03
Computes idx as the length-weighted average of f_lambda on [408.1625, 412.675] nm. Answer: 53.7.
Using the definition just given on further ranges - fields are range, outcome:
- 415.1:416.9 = 52.2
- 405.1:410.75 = 52.8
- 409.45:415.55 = 51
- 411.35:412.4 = 54.1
